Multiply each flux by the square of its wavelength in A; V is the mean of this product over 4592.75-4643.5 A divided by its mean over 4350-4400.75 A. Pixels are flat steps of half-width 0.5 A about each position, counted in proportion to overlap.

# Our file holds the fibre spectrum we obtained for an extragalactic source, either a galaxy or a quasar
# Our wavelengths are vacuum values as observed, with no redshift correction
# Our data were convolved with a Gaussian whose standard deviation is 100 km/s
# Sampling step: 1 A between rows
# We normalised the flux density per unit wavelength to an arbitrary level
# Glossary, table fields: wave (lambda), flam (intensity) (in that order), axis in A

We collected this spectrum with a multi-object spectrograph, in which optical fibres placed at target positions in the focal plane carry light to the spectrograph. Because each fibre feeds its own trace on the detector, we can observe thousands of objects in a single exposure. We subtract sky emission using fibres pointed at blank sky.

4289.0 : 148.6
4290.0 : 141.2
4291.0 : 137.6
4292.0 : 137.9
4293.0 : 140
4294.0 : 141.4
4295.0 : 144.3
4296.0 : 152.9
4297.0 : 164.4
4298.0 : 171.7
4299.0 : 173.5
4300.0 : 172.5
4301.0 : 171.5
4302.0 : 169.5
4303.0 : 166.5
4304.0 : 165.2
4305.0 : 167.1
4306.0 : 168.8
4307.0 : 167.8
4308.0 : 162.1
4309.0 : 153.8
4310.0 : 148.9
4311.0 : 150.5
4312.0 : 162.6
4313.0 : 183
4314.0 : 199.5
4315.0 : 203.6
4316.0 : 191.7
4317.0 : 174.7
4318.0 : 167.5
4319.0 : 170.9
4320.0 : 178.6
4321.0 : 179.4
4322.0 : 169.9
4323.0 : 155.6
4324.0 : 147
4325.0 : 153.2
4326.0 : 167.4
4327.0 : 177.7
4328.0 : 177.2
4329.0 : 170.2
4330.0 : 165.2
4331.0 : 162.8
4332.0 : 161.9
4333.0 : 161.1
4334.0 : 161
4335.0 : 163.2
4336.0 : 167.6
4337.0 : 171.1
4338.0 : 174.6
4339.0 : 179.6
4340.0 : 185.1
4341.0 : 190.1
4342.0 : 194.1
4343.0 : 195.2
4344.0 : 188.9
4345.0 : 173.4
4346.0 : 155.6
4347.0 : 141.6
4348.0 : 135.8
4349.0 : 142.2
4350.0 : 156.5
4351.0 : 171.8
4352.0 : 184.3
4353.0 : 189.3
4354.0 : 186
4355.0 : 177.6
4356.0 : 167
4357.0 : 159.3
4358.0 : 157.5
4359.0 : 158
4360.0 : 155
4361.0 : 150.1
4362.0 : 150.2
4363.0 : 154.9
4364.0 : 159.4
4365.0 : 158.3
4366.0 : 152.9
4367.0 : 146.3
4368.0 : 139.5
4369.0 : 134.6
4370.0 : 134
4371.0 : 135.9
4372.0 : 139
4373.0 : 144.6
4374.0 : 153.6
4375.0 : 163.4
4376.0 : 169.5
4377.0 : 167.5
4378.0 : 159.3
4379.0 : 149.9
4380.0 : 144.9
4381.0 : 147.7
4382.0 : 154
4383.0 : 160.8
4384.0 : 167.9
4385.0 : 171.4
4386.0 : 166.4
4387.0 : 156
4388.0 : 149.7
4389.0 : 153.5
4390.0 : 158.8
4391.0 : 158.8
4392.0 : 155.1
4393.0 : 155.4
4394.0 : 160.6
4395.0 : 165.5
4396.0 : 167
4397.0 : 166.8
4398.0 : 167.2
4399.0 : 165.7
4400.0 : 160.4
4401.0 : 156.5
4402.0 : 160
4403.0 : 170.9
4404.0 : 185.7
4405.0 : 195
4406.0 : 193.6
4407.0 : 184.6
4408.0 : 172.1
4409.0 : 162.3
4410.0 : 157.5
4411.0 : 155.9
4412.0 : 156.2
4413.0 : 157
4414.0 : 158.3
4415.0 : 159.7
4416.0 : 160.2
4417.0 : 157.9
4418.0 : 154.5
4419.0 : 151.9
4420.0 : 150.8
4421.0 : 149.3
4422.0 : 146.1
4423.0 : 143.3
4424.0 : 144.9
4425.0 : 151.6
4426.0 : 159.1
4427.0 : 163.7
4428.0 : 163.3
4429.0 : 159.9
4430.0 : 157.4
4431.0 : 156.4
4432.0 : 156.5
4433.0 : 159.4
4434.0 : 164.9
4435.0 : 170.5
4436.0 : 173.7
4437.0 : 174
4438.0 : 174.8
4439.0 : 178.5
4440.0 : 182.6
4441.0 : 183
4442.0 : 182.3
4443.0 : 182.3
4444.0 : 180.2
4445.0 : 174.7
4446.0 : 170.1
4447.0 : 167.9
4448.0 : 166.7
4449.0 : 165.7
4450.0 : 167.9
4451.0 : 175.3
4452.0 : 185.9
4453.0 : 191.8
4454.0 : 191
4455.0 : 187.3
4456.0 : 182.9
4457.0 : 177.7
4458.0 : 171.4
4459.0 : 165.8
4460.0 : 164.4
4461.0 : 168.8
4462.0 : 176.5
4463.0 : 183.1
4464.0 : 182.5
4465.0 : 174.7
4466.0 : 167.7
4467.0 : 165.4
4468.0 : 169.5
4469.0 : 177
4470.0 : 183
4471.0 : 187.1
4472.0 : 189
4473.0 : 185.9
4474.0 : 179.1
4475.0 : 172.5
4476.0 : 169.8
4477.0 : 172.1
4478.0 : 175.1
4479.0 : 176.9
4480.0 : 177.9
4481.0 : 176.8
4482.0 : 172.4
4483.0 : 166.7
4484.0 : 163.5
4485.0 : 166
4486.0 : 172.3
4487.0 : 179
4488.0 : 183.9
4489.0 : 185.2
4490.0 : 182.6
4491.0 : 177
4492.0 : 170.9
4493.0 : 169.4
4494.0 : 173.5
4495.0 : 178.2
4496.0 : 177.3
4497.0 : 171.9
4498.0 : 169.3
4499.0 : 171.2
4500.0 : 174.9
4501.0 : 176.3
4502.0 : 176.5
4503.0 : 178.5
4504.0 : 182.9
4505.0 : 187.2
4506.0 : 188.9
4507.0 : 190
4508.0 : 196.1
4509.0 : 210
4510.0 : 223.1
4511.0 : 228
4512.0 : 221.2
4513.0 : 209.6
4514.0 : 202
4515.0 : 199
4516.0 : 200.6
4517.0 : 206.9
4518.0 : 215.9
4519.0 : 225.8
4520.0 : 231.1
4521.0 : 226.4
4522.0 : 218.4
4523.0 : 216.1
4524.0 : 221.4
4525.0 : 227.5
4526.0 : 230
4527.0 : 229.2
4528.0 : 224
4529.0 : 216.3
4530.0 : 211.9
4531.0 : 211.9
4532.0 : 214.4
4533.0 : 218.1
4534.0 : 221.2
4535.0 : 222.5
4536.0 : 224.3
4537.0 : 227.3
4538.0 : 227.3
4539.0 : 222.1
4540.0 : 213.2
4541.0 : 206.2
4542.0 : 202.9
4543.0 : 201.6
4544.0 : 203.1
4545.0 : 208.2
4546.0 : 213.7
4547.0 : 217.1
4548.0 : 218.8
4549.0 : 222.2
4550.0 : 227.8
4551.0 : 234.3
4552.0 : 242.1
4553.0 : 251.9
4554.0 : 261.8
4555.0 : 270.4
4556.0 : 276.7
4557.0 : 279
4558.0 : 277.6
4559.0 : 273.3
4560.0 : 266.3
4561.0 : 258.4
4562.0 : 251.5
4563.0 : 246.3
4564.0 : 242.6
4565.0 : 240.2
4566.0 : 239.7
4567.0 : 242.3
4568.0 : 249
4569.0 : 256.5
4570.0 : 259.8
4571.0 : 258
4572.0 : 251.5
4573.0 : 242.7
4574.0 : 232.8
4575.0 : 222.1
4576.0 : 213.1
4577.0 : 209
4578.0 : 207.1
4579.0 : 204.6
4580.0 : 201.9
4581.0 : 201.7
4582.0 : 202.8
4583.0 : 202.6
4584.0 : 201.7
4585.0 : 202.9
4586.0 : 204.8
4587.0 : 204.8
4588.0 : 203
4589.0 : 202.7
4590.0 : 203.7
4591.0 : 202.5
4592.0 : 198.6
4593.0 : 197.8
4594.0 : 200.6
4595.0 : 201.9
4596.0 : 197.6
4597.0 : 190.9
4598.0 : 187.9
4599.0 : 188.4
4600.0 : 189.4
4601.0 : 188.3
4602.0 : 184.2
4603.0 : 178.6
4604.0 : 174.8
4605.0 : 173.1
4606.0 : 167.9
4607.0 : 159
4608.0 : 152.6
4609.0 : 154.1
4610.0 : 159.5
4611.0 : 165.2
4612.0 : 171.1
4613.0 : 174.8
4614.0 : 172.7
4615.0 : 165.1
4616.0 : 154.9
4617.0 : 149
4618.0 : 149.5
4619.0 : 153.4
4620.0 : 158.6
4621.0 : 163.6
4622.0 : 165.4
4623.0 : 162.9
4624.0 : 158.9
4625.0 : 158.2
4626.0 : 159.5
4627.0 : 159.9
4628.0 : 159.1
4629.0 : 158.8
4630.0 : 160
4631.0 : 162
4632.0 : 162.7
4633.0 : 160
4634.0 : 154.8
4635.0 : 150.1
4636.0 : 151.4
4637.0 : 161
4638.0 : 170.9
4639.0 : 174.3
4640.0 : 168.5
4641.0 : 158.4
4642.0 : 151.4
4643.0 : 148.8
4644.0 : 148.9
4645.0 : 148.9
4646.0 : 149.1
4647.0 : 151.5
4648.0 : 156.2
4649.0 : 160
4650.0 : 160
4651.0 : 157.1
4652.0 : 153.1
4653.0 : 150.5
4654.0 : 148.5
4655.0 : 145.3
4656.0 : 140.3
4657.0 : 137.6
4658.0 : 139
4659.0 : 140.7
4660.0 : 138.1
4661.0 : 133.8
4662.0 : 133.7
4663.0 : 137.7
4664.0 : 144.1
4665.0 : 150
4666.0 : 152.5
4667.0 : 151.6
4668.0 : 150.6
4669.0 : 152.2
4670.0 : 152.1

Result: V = 1.18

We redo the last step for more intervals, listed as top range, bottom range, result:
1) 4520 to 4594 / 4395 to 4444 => 1.46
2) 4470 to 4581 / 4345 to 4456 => 1.37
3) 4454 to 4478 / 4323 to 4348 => 1.11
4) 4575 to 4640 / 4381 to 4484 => 1.14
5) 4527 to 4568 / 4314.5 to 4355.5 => 1.50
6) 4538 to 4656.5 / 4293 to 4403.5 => 1.32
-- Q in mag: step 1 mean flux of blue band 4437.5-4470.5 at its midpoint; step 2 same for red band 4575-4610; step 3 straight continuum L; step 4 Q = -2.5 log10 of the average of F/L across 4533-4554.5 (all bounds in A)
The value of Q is -0.19 mag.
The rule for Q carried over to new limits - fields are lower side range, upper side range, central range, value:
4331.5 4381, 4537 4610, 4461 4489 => 0.09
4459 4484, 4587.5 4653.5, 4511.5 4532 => -0.25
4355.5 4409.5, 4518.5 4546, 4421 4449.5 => 0.09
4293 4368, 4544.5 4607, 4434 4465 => 0.10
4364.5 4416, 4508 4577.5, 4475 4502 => 0.17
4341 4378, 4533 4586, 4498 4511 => 0.13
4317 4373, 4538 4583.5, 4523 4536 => 0.01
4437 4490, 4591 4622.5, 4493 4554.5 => -0.19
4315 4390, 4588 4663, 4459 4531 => -0.16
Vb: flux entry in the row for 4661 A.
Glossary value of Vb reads 133.8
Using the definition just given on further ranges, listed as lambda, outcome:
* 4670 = 152.1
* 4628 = 159.1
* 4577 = 209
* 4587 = 204.8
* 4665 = 150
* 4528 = 224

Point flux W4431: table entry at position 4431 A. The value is 156.4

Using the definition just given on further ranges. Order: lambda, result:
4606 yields 167.9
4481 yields 176.8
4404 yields 185.7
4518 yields 215.9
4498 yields 169.3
